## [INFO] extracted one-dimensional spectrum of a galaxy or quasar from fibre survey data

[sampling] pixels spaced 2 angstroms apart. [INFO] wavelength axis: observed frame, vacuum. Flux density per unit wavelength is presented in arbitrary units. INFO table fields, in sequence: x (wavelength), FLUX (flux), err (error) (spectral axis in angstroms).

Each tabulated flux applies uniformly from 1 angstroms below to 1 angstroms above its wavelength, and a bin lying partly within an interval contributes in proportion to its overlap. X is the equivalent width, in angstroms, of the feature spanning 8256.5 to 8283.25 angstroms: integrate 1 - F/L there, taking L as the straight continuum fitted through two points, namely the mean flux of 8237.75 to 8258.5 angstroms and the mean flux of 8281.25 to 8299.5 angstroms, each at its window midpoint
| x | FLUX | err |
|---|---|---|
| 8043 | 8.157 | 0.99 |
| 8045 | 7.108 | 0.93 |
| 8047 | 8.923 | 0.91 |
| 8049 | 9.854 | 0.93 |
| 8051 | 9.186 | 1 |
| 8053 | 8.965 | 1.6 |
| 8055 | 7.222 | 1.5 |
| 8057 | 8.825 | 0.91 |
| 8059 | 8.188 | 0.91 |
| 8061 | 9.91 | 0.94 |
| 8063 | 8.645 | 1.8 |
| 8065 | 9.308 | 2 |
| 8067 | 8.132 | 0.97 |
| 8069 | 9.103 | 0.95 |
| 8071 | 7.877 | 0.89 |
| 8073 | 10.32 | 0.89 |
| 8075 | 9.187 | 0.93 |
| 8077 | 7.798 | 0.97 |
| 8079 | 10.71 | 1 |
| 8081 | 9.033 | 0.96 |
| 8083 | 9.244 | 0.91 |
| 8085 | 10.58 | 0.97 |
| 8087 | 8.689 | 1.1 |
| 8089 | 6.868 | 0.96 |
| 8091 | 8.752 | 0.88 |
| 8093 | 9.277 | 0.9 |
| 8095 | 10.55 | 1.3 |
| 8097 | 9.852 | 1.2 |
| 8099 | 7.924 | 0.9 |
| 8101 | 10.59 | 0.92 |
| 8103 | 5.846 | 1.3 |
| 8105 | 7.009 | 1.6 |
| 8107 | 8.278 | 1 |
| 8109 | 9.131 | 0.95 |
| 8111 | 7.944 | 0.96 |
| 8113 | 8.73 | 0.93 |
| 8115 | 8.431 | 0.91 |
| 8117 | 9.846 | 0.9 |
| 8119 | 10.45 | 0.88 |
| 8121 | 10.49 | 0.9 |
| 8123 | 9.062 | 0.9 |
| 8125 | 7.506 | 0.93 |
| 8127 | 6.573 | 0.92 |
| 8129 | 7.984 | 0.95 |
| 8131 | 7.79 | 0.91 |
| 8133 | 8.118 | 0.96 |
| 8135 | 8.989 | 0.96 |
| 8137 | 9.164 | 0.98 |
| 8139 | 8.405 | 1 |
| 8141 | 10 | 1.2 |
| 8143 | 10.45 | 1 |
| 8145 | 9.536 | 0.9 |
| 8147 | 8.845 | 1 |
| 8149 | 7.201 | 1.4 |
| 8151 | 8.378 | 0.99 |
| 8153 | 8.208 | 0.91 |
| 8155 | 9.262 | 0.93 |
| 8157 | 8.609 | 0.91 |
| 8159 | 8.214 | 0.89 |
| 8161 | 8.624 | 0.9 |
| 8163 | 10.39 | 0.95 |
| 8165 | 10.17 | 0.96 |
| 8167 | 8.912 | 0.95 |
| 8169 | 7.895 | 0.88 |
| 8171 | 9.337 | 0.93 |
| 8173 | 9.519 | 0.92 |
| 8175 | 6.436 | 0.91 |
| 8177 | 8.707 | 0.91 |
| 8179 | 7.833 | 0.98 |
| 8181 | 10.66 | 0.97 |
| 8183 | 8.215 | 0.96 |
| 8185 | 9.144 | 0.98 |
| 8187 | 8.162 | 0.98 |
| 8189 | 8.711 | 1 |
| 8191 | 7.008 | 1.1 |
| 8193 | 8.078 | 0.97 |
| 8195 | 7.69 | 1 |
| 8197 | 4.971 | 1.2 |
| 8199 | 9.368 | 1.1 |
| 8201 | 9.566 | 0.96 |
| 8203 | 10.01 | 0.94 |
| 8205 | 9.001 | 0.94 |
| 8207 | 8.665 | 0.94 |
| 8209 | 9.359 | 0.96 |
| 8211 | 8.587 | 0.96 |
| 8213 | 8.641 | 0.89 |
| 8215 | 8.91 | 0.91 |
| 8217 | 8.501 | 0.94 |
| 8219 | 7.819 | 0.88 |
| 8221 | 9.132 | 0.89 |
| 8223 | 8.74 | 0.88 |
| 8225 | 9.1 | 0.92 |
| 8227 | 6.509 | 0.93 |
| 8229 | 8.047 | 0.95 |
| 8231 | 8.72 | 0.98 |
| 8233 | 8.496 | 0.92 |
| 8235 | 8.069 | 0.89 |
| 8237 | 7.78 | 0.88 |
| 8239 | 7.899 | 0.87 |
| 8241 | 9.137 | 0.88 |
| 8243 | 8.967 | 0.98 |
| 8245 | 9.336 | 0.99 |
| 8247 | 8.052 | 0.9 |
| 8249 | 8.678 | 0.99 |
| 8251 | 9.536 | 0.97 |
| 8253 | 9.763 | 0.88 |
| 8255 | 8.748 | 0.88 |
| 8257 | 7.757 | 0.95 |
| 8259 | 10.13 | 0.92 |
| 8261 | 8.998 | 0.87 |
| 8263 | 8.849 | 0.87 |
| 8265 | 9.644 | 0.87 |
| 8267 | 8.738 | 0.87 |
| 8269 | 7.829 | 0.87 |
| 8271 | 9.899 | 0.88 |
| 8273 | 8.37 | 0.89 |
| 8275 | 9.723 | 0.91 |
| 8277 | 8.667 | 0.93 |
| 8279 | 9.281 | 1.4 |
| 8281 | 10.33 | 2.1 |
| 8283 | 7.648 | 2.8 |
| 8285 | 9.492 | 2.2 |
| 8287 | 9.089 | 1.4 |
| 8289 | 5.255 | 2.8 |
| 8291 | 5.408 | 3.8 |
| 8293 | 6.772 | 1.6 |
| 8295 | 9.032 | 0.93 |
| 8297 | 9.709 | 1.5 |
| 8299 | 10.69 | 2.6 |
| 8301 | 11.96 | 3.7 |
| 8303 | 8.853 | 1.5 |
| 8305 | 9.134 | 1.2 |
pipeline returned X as -1.9 angstroms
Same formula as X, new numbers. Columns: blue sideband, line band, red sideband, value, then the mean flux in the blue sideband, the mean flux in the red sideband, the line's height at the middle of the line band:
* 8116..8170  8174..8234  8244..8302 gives 3.0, 8.85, 8.88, 8.86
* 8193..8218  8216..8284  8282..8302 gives -1.5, 8.58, 8.51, 8.54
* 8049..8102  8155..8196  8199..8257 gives 0.9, 9.04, 8.7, 8.82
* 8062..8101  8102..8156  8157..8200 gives 1.3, 9.08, 8.48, 8.79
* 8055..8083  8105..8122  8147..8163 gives -0.6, 8.95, 8.51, 8.72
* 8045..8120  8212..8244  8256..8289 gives 1.8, 8.87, 8.91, 8.9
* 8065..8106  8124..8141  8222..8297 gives 1.2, 8.88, 8.57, 8.79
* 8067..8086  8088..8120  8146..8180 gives 1.2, 9.25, 8.62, 9.05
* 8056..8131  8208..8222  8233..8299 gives 0.0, 8.81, 8.67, 8.71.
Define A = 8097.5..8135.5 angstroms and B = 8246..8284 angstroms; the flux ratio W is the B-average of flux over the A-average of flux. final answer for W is 1.06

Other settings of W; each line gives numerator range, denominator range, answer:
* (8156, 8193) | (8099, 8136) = 1.02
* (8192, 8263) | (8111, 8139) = 0.99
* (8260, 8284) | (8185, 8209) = 1.07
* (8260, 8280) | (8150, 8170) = 1.02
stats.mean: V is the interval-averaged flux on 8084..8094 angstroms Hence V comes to 8.83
